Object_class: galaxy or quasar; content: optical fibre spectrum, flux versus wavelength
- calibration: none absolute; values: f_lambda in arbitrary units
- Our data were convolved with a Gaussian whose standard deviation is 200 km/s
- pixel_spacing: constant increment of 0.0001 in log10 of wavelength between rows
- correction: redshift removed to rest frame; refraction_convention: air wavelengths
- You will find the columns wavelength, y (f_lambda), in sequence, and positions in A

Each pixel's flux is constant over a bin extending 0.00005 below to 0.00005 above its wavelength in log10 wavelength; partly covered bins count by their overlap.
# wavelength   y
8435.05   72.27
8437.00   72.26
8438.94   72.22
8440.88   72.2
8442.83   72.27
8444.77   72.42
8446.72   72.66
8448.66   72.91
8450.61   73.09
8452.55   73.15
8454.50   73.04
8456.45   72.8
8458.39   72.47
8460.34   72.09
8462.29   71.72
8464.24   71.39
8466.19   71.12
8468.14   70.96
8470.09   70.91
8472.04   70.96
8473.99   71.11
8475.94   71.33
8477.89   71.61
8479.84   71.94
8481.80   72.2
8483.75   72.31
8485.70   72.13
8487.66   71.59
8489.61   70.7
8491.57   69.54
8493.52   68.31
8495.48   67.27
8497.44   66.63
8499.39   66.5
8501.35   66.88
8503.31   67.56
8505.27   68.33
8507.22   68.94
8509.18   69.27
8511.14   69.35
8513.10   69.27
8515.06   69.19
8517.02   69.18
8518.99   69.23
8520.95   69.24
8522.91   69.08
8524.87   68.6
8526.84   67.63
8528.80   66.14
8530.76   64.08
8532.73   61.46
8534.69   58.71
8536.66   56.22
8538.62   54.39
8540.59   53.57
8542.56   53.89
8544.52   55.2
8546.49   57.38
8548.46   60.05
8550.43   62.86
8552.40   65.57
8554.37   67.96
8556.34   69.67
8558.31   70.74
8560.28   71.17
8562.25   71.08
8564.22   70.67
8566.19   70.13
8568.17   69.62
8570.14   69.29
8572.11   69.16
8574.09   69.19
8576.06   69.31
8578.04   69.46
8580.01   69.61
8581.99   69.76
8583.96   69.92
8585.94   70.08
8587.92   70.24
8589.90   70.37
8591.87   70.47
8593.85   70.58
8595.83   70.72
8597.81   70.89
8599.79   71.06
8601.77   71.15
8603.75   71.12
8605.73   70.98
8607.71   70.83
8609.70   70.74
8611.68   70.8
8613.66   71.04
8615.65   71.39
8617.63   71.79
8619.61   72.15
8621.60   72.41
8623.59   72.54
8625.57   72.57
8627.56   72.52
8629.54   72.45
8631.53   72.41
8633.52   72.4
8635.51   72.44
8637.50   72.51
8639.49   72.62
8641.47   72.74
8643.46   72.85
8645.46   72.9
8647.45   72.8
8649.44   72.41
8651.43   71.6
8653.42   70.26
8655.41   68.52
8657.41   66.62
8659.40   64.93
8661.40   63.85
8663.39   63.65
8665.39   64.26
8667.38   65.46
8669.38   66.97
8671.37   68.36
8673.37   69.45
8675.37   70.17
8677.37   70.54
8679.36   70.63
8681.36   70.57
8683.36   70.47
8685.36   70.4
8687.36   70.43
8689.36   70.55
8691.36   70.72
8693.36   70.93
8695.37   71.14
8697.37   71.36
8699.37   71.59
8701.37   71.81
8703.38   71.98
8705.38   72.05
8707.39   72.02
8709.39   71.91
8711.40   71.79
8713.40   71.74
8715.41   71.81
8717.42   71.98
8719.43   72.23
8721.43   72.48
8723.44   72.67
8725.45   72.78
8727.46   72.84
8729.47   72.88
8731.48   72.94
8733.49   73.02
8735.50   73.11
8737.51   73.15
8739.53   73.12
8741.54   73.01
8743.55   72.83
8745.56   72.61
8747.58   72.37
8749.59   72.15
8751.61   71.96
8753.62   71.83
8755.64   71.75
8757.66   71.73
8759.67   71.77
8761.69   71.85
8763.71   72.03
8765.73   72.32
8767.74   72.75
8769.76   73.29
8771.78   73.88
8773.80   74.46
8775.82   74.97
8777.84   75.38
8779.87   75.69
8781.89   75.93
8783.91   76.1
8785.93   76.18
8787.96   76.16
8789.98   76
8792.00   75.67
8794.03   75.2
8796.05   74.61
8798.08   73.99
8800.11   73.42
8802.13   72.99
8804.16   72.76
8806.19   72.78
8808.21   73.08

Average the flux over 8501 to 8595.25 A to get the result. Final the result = 66.7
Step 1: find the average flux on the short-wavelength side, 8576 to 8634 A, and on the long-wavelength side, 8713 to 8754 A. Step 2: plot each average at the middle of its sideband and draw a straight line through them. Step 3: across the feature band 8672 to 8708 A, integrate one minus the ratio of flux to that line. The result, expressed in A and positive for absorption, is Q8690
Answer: 0.6 A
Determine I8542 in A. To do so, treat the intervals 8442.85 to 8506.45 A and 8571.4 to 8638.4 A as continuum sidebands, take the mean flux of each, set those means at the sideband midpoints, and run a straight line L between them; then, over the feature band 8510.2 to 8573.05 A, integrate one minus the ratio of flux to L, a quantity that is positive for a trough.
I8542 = 5.0 A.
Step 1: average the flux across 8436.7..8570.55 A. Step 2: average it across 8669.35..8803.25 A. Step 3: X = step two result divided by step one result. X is 1.06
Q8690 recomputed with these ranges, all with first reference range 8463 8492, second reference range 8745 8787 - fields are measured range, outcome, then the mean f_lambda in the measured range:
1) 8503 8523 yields 0.7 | 69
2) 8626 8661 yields 0.6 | 71.2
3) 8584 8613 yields 0.6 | 70.7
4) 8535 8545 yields 2.4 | 54.9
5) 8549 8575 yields 1.1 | 68.8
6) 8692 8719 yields 0.5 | 71.7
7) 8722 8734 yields 0.0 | 72.8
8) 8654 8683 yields 2.1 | 67.5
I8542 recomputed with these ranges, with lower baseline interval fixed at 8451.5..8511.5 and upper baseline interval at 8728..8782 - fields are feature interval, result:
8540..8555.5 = 2.5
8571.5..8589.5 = 0.4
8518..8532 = 0.6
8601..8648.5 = -0.1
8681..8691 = 0.3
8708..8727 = 0.1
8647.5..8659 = 0.4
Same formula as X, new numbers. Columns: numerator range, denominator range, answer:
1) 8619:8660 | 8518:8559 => 1.14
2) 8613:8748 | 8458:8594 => 1.05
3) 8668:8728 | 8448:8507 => 1.01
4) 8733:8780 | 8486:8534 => 1.07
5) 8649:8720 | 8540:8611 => 1.03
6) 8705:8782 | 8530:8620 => 1.08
